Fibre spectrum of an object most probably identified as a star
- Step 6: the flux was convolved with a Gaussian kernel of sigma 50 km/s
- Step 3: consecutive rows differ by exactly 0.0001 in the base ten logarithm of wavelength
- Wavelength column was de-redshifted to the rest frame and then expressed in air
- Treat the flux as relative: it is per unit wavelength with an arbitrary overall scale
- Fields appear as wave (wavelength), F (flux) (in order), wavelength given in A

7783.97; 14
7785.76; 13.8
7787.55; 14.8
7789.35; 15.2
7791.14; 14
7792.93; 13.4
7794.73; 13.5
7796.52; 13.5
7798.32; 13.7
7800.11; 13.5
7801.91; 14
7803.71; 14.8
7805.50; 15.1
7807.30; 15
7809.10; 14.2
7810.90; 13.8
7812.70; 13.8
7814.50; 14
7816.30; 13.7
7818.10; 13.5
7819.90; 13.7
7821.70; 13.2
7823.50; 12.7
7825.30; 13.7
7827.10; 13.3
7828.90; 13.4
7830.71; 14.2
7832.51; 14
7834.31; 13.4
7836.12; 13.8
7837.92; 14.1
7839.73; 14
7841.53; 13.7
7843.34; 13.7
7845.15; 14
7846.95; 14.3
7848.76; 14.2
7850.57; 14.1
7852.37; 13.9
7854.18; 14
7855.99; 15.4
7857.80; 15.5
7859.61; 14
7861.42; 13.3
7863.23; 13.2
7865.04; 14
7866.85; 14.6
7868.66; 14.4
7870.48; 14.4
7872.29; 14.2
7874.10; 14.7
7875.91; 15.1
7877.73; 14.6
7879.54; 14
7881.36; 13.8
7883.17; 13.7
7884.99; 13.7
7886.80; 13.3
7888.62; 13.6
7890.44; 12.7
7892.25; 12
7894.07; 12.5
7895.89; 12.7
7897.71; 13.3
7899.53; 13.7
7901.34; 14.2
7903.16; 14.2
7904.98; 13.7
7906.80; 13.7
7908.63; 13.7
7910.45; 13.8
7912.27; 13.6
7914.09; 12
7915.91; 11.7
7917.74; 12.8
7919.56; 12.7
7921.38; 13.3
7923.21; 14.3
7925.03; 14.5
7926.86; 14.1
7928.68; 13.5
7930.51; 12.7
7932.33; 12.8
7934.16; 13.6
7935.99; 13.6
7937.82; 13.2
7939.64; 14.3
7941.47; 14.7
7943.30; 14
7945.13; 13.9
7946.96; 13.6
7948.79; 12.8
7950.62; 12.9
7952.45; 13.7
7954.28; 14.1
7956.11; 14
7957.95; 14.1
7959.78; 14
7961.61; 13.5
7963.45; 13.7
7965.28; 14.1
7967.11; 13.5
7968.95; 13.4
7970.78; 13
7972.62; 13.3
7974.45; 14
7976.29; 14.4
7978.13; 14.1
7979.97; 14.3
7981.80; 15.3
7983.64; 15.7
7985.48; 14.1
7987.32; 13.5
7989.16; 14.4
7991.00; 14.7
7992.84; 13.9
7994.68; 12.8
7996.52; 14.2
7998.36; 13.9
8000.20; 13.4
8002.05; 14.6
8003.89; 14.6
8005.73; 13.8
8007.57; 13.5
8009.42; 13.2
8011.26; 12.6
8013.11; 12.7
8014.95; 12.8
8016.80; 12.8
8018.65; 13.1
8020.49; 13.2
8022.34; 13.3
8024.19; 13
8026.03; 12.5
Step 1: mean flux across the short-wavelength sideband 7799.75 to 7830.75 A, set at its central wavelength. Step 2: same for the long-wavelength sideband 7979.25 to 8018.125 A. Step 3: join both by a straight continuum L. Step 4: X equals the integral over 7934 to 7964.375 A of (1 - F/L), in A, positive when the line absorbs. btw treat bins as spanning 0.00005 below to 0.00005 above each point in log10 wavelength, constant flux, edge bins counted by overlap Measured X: 0.20 A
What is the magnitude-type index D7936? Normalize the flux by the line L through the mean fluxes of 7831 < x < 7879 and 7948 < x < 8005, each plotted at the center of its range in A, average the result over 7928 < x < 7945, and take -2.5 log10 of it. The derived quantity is 0.03 mag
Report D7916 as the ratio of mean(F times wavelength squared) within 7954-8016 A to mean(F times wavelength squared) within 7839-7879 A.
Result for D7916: 1.00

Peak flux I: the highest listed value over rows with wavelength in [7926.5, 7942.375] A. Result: 14.7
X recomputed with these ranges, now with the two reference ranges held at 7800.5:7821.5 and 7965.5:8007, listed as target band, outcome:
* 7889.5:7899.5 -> 0.95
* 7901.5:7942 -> 1.67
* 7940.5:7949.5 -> 0.14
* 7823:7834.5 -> 0.43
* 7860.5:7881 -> -0.21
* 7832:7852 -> 0.21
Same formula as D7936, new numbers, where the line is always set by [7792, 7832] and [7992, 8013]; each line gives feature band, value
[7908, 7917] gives 0.064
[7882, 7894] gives 0.049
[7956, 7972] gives 0.000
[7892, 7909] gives 0.026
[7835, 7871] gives -0.027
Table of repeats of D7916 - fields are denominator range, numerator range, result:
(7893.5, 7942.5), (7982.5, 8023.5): 1.04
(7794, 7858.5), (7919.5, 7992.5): 1.03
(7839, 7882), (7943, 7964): 0.99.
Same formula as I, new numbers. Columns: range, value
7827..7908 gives 15.5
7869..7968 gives 15.1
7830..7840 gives 14.2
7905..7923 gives 13.8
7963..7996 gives 15.7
